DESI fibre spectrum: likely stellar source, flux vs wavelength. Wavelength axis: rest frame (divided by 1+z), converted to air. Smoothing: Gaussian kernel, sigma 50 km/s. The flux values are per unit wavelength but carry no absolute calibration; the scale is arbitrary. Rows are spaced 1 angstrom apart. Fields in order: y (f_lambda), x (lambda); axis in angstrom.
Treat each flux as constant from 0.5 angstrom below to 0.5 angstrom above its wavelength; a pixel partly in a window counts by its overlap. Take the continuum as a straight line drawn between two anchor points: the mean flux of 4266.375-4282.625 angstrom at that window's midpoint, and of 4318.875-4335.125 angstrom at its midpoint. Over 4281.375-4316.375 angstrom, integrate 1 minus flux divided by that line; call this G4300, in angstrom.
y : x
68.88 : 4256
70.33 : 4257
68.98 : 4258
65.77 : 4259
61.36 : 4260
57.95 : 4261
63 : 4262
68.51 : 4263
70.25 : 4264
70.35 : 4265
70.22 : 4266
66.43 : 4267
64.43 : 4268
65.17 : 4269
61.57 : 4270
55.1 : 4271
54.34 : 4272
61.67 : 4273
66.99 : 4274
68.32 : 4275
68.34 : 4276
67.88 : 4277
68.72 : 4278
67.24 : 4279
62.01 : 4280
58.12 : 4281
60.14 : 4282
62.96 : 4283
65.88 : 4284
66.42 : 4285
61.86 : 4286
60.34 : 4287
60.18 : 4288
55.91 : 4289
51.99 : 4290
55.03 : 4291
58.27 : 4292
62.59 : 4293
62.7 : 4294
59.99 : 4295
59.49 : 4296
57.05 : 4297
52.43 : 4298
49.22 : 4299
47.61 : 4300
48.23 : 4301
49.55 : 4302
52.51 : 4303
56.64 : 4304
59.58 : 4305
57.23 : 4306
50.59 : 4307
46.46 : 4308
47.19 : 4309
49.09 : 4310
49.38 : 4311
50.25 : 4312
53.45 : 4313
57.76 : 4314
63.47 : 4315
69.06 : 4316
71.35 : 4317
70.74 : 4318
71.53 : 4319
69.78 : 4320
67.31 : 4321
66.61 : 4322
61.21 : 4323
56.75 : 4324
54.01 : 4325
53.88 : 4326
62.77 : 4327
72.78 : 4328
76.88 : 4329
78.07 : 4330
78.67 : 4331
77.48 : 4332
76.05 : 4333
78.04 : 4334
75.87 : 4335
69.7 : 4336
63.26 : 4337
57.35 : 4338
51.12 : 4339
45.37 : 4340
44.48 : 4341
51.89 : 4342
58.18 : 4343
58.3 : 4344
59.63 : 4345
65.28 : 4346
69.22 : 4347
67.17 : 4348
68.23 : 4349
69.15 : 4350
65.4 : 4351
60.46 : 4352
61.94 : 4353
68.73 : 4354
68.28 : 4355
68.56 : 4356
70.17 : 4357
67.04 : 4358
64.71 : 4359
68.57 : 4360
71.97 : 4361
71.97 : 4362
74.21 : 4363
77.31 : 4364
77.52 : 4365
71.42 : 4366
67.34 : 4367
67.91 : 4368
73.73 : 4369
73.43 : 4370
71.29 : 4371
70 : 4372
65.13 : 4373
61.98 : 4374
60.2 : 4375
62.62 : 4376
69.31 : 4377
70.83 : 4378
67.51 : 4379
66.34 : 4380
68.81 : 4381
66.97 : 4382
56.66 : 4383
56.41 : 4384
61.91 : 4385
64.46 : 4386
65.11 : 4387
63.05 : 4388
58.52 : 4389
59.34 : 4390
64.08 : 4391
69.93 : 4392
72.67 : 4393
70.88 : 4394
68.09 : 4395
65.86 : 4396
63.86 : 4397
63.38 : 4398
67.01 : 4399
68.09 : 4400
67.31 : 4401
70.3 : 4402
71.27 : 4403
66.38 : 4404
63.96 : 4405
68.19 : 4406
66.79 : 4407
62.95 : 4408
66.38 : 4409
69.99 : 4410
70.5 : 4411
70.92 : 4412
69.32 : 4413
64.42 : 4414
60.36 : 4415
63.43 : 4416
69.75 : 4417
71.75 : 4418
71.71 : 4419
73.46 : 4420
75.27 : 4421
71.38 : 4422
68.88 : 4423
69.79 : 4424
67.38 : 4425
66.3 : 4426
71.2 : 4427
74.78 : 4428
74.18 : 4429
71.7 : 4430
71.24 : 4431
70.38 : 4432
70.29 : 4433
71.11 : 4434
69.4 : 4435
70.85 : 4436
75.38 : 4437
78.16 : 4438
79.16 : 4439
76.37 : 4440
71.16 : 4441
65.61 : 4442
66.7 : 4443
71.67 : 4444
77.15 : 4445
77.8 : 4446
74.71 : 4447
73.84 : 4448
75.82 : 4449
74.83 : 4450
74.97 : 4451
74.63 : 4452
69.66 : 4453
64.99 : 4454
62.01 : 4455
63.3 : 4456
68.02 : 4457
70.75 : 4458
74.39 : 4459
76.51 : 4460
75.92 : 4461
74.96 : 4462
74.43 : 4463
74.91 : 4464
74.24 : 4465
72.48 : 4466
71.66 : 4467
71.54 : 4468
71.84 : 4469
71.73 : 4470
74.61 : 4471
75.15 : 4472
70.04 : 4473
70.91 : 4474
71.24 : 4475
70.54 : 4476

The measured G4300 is 5.2 angstrom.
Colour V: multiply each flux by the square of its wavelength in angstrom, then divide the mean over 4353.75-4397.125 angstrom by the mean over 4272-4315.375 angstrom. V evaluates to 1.2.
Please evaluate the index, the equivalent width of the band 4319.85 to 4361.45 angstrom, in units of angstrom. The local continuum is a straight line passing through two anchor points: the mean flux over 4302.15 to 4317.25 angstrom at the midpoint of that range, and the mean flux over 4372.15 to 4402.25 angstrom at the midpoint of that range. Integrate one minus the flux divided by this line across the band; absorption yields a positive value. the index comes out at -4.24 angstrom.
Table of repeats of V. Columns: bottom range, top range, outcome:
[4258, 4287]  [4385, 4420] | 1.10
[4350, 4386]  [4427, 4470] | 1.11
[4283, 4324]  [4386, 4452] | 1.26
